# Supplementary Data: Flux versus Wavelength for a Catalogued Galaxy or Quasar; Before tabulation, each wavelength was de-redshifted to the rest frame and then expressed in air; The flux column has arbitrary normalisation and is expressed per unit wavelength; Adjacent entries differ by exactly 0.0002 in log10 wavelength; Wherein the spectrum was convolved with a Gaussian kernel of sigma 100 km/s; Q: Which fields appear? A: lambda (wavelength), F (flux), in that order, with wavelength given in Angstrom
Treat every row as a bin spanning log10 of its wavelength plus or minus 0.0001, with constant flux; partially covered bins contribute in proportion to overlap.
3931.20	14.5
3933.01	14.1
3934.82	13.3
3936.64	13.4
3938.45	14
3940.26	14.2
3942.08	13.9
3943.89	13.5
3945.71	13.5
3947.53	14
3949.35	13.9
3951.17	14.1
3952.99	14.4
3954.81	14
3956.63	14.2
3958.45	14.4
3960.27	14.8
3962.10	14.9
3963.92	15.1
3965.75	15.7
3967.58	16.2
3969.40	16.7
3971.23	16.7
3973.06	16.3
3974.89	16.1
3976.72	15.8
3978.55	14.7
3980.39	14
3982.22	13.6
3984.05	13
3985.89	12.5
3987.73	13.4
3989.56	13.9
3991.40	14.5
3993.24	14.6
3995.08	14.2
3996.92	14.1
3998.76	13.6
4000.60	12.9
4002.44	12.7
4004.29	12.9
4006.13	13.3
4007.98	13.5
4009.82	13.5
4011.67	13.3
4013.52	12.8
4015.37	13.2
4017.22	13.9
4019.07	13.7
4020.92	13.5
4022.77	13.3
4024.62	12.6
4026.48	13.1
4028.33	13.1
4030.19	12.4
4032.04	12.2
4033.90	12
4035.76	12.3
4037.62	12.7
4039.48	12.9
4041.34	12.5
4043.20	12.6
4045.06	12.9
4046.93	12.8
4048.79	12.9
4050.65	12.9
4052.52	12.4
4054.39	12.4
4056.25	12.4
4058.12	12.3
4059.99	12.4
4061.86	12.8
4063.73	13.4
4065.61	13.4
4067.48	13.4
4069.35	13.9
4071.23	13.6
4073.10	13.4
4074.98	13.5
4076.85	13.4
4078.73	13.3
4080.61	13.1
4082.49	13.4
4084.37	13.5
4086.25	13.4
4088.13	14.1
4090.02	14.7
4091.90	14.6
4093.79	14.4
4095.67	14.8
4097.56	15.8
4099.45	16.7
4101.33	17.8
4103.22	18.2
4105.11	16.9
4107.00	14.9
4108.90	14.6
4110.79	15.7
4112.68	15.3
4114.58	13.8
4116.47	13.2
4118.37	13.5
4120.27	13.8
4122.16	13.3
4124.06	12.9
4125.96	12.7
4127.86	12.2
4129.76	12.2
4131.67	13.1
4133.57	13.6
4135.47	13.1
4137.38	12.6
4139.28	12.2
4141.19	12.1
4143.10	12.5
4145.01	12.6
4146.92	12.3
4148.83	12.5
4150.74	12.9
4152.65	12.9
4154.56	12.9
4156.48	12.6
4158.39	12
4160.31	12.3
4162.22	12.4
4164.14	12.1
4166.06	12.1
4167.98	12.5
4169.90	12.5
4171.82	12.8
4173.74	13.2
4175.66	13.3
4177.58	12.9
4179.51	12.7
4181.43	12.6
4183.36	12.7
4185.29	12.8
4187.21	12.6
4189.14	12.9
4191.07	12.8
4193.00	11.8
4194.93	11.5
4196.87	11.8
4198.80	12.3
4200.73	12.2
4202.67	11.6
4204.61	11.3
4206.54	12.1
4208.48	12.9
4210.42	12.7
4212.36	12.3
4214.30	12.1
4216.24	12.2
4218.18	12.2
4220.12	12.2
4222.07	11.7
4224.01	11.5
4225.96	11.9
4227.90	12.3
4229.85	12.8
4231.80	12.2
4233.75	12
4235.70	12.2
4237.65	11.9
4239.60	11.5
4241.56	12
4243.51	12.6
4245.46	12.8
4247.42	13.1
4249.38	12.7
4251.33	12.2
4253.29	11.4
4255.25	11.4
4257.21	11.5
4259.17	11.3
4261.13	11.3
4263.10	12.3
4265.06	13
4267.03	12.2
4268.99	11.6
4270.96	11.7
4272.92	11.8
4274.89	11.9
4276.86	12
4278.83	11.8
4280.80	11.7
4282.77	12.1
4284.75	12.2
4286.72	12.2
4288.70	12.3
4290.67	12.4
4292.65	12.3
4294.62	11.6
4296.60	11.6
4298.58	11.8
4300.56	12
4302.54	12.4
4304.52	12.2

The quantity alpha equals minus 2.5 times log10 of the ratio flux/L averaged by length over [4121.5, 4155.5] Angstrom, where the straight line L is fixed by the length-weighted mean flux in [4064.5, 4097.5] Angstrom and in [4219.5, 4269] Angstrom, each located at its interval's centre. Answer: 0.04 mag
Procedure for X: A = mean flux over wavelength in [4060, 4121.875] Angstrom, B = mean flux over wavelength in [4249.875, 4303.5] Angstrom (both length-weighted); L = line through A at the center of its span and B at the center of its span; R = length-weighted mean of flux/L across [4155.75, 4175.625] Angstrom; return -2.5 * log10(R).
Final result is 0.07 mag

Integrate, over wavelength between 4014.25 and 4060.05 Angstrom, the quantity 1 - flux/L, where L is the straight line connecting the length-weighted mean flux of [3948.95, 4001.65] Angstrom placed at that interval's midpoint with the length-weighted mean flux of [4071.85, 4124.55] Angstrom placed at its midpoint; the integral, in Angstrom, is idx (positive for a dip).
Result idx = 5.5 Angstrom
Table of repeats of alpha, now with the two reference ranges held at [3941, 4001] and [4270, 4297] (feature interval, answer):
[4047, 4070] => 0.07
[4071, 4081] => 0.02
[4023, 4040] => 0.11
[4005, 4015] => 0.07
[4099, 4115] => -0.20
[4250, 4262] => 0.06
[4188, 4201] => 0.04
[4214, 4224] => 0.04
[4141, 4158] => 0.04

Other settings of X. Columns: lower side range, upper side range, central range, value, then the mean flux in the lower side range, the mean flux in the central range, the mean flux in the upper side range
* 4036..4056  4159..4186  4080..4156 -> -0.10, 12.7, 13.9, 12.6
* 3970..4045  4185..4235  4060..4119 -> -0.11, 13.5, 14.4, 12.2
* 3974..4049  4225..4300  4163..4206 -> 0.00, 13.4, 12.4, 12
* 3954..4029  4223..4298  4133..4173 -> 0.03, 14.1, 12.5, 12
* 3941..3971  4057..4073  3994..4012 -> 0.05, 14.6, 13.4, 13.2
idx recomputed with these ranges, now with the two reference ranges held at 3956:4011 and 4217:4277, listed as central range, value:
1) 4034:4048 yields 1.3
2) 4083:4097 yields -0.8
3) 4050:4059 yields 0.8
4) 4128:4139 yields 0.2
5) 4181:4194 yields 0.0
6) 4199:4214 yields 0.3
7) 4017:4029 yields 0.6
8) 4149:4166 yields 0.5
